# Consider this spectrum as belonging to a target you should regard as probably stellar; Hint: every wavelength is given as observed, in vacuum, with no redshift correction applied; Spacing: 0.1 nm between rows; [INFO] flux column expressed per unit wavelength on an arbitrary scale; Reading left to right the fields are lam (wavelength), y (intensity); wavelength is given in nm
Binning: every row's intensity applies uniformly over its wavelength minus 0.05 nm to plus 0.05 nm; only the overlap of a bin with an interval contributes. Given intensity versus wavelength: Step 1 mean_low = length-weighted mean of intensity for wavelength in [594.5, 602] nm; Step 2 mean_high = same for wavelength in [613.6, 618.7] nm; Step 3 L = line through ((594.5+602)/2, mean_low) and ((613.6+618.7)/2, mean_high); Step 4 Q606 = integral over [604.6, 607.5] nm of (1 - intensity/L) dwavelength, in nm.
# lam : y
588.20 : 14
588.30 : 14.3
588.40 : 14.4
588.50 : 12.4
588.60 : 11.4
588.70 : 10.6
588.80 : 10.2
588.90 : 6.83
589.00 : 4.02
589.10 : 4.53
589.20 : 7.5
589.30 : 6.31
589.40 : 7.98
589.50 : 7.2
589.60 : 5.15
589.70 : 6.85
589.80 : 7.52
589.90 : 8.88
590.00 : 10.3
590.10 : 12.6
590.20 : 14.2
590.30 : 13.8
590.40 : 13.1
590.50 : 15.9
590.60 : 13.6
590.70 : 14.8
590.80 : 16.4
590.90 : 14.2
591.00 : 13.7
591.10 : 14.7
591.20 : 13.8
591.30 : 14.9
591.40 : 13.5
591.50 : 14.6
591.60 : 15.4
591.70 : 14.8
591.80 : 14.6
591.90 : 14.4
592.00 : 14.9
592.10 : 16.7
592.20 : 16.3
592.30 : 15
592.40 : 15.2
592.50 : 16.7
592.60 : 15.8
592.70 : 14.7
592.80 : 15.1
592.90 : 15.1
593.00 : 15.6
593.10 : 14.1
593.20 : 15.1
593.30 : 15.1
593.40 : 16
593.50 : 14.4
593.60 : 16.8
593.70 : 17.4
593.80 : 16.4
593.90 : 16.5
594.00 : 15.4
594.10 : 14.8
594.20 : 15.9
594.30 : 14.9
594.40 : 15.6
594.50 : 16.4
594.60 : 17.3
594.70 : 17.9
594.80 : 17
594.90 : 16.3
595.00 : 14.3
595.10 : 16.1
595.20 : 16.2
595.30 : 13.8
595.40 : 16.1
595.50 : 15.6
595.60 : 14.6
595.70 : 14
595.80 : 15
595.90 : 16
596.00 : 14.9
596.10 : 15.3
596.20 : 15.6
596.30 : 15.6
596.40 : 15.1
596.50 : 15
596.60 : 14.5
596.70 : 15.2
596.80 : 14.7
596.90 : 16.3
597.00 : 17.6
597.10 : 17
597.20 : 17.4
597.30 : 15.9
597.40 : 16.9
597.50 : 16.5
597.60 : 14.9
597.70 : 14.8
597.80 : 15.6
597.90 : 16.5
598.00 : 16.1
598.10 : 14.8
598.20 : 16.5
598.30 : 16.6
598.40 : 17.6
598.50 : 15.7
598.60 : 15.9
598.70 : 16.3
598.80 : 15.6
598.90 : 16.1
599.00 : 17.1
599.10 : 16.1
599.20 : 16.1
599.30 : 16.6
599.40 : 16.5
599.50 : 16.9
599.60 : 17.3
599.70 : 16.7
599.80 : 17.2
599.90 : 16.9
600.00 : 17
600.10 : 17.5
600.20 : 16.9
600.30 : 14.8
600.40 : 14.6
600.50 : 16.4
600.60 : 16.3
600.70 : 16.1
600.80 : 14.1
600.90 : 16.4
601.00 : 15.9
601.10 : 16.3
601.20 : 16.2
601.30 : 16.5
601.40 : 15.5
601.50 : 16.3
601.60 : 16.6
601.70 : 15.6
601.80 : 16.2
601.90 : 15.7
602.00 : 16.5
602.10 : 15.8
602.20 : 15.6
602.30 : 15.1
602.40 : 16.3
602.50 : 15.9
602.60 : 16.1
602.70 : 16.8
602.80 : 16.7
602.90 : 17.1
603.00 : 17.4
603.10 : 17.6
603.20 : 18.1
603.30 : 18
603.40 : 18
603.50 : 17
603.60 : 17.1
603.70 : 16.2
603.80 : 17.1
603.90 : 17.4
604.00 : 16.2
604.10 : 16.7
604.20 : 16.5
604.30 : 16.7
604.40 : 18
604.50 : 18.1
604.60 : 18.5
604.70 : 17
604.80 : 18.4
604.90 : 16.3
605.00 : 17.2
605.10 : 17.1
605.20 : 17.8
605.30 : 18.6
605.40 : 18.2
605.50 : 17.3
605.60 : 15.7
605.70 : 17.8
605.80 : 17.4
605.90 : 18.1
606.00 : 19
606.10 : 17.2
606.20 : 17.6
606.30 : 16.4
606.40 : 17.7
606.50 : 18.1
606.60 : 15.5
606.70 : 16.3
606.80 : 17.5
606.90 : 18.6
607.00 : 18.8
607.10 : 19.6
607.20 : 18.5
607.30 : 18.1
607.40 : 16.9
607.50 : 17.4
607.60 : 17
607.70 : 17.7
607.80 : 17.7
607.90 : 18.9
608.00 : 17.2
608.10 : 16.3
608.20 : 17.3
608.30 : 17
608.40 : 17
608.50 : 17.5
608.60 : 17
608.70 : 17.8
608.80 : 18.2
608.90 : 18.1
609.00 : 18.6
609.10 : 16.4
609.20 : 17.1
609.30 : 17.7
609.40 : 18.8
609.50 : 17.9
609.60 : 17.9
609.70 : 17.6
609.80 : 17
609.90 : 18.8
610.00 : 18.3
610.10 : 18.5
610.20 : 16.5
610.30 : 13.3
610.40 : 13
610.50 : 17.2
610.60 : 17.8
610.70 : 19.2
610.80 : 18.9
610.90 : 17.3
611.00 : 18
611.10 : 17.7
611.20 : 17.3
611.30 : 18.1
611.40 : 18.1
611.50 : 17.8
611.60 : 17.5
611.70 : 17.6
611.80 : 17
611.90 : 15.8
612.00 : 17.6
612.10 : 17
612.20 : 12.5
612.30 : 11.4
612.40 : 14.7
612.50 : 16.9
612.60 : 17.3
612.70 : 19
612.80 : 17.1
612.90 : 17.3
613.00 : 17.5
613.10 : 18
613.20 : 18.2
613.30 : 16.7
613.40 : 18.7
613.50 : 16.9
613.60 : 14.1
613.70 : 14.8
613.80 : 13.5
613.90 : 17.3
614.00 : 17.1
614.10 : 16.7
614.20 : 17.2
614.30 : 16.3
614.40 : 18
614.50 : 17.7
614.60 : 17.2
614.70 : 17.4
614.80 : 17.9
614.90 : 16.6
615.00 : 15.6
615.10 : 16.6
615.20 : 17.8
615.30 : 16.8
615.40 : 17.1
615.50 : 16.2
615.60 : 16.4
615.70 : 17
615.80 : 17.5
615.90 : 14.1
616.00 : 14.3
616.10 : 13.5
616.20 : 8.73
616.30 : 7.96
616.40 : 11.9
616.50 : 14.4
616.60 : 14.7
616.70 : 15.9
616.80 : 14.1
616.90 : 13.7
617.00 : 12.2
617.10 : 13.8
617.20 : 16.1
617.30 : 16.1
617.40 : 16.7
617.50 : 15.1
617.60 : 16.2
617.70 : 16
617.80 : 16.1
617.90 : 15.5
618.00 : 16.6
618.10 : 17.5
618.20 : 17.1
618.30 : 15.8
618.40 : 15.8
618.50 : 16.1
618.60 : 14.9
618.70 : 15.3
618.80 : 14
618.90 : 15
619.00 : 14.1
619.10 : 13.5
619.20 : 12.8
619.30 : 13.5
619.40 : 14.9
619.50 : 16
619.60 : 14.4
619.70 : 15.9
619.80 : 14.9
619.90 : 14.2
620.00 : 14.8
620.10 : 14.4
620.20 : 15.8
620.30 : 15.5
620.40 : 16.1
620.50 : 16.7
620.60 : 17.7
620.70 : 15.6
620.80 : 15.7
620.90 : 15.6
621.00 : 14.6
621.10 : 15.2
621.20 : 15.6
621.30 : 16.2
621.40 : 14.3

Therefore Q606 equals -0.33 nm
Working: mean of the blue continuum 16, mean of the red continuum 15.6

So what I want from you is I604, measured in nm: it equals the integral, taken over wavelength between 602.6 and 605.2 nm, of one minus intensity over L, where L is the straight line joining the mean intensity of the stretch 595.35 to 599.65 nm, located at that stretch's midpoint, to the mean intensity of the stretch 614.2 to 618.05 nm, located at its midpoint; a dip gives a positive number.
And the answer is -0.25 nm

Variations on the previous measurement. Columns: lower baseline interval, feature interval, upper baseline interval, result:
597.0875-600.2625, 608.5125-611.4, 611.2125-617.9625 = -0.26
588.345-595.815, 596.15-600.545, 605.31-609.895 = -0.26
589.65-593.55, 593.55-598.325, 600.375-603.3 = -0.25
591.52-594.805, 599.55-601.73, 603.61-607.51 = 0.07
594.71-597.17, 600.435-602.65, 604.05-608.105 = 0.09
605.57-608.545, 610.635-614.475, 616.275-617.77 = -0.26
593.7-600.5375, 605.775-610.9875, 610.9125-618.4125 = -0.48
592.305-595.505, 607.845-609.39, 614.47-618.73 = -0.20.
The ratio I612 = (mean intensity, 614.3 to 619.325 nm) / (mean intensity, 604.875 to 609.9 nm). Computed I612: 0.87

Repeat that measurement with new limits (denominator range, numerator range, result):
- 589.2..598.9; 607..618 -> 1.12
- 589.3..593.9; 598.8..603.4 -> 1.19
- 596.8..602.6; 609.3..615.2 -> 1.05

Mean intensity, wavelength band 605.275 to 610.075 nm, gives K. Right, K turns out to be 17.6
